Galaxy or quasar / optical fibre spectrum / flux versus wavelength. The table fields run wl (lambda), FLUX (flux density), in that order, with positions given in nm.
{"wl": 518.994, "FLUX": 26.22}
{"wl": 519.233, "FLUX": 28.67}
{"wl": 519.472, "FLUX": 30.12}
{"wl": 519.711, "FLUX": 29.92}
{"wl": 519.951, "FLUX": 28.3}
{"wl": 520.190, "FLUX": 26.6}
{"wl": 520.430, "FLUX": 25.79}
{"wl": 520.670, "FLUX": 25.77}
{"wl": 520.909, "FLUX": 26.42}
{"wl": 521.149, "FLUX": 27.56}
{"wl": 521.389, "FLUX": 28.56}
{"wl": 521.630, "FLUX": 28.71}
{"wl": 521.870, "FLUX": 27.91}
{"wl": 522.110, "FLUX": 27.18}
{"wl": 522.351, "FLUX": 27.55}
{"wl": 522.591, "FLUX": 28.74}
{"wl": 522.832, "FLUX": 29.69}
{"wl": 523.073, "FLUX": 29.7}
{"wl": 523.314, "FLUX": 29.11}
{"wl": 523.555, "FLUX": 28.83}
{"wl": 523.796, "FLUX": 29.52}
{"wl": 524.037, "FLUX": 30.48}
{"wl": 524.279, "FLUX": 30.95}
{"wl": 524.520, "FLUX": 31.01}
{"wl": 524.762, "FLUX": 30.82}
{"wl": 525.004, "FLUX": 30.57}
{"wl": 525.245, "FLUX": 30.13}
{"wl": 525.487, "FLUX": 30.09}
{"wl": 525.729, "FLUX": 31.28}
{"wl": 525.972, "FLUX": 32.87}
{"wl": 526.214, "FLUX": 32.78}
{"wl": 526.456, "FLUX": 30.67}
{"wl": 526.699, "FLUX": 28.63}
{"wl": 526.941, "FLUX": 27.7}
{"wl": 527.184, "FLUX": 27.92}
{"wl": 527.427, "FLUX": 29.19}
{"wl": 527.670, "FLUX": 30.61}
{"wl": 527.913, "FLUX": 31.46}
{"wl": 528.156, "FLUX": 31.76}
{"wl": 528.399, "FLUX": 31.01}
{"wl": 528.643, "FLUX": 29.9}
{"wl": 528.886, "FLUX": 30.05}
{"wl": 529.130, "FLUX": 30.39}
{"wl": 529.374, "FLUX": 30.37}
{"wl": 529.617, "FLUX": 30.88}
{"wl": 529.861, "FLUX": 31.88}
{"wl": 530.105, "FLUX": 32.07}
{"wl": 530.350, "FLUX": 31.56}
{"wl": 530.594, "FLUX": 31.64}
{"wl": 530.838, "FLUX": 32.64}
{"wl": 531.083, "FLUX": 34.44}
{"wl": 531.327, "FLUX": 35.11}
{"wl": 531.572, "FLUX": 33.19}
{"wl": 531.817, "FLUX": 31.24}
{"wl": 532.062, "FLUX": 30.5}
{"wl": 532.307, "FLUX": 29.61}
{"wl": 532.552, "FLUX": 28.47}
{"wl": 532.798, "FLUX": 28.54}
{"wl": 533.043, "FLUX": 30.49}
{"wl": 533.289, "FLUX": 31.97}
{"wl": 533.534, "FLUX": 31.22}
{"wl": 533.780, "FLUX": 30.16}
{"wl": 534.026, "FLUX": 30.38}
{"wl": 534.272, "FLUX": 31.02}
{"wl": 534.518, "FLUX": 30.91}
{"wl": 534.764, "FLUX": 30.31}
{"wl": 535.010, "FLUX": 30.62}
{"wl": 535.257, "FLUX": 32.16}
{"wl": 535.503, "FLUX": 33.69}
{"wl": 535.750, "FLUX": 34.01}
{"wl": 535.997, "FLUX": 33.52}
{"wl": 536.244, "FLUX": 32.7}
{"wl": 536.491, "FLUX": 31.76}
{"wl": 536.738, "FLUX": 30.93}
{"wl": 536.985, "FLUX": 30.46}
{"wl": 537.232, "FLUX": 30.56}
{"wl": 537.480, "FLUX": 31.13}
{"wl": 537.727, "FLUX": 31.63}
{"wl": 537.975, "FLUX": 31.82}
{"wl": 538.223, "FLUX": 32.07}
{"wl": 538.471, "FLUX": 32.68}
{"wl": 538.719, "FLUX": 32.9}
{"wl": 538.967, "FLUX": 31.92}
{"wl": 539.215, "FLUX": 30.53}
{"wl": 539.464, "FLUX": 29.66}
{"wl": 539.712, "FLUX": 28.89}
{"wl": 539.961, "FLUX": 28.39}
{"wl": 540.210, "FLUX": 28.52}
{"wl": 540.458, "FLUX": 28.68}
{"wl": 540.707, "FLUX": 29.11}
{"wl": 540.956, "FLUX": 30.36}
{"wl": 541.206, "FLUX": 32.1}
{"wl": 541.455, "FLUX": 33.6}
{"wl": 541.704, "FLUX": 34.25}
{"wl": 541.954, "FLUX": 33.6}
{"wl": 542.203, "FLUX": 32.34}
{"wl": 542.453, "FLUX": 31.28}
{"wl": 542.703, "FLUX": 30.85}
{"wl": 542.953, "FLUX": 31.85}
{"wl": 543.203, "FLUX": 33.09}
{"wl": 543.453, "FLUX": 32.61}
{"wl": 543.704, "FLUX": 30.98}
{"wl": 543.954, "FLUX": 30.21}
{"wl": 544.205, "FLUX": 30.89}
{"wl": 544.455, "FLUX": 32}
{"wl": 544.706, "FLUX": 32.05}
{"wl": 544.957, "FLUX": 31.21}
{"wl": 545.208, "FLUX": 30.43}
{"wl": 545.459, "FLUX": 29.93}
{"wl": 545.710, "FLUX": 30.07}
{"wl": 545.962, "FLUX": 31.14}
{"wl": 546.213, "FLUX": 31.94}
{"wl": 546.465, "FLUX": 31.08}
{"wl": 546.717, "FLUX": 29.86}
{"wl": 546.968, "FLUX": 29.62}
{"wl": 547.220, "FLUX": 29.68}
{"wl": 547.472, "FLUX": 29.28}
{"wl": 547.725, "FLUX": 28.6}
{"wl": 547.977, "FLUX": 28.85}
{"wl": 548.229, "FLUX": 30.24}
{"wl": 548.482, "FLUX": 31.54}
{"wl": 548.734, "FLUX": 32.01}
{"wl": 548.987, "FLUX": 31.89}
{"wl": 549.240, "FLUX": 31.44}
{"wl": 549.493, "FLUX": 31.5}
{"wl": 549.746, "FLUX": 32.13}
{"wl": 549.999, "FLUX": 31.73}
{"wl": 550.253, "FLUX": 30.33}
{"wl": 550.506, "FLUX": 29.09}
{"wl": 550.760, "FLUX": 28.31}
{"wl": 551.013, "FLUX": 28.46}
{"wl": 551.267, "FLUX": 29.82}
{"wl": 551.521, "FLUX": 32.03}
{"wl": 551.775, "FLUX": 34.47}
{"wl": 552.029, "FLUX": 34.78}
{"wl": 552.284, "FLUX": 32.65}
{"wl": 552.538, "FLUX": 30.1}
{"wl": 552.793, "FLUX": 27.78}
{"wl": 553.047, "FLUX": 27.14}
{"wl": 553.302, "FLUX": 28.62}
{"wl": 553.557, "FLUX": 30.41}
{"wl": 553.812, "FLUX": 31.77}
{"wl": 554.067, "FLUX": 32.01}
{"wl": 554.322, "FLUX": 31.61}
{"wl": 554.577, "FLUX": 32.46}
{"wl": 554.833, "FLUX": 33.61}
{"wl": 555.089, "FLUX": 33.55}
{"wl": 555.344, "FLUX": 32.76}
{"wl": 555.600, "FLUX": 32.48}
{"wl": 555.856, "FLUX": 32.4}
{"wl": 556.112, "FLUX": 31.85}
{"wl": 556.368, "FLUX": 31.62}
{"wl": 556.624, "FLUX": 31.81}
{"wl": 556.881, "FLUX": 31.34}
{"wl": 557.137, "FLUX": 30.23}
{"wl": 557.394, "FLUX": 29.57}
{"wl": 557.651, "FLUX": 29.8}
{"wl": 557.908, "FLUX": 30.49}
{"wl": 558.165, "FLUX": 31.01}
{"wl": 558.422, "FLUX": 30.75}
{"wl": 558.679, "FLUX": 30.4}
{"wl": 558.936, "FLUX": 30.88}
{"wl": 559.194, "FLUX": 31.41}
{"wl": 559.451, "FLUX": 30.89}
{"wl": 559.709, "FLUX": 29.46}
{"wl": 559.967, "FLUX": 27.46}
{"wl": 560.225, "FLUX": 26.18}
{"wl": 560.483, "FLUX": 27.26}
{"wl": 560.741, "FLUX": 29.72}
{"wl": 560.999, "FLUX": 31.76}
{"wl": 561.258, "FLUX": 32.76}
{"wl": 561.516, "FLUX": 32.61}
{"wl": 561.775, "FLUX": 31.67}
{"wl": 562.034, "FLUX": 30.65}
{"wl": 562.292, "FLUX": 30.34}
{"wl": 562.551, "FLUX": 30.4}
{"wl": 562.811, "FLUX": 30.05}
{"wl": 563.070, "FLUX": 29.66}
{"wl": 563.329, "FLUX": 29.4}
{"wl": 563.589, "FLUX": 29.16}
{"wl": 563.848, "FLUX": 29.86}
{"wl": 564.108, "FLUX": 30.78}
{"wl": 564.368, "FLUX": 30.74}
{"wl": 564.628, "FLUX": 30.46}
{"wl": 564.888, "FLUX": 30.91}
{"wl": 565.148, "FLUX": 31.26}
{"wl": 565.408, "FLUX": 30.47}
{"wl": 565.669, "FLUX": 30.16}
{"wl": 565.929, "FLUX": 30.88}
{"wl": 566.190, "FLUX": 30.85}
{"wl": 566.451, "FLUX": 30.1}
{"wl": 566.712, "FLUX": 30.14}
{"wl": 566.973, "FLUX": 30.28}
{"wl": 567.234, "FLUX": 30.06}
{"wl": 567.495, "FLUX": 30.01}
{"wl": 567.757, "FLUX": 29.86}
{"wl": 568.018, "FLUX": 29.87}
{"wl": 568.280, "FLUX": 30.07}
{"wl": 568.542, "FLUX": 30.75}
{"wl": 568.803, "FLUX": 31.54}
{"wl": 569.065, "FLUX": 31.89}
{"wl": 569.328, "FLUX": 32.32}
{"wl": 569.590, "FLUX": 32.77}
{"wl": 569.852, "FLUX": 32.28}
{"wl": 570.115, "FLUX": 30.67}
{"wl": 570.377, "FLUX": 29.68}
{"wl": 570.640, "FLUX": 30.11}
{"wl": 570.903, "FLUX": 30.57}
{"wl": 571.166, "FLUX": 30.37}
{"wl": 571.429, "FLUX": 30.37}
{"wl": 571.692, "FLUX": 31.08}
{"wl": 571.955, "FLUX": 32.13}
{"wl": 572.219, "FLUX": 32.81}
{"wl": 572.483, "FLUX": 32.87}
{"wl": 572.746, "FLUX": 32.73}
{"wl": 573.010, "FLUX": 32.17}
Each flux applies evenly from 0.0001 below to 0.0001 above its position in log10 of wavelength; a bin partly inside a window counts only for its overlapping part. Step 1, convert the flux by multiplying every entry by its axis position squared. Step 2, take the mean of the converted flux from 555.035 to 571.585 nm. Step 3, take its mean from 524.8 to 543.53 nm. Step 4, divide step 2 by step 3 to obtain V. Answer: 1.09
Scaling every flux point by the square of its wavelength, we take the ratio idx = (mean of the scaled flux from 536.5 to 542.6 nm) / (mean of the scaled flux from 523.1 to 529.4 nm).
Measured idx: 1.1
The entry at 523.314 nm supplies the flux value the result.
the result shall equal 29.11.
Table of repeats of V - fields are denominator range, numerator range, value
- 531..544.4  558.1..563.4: 1.05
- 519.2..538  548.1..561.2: 1.12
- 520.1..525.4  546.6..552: 1.18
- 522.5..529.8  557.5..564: 1.13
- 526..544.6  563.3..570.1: 1.10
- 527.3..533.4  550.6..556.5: 1.10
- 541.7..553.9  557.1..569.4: 1.04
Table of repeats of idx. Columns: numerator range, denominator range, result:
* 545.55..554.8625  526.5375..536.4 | 1.06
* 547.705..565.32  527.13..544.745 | 1.06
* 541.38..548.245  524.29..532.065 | 1.06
